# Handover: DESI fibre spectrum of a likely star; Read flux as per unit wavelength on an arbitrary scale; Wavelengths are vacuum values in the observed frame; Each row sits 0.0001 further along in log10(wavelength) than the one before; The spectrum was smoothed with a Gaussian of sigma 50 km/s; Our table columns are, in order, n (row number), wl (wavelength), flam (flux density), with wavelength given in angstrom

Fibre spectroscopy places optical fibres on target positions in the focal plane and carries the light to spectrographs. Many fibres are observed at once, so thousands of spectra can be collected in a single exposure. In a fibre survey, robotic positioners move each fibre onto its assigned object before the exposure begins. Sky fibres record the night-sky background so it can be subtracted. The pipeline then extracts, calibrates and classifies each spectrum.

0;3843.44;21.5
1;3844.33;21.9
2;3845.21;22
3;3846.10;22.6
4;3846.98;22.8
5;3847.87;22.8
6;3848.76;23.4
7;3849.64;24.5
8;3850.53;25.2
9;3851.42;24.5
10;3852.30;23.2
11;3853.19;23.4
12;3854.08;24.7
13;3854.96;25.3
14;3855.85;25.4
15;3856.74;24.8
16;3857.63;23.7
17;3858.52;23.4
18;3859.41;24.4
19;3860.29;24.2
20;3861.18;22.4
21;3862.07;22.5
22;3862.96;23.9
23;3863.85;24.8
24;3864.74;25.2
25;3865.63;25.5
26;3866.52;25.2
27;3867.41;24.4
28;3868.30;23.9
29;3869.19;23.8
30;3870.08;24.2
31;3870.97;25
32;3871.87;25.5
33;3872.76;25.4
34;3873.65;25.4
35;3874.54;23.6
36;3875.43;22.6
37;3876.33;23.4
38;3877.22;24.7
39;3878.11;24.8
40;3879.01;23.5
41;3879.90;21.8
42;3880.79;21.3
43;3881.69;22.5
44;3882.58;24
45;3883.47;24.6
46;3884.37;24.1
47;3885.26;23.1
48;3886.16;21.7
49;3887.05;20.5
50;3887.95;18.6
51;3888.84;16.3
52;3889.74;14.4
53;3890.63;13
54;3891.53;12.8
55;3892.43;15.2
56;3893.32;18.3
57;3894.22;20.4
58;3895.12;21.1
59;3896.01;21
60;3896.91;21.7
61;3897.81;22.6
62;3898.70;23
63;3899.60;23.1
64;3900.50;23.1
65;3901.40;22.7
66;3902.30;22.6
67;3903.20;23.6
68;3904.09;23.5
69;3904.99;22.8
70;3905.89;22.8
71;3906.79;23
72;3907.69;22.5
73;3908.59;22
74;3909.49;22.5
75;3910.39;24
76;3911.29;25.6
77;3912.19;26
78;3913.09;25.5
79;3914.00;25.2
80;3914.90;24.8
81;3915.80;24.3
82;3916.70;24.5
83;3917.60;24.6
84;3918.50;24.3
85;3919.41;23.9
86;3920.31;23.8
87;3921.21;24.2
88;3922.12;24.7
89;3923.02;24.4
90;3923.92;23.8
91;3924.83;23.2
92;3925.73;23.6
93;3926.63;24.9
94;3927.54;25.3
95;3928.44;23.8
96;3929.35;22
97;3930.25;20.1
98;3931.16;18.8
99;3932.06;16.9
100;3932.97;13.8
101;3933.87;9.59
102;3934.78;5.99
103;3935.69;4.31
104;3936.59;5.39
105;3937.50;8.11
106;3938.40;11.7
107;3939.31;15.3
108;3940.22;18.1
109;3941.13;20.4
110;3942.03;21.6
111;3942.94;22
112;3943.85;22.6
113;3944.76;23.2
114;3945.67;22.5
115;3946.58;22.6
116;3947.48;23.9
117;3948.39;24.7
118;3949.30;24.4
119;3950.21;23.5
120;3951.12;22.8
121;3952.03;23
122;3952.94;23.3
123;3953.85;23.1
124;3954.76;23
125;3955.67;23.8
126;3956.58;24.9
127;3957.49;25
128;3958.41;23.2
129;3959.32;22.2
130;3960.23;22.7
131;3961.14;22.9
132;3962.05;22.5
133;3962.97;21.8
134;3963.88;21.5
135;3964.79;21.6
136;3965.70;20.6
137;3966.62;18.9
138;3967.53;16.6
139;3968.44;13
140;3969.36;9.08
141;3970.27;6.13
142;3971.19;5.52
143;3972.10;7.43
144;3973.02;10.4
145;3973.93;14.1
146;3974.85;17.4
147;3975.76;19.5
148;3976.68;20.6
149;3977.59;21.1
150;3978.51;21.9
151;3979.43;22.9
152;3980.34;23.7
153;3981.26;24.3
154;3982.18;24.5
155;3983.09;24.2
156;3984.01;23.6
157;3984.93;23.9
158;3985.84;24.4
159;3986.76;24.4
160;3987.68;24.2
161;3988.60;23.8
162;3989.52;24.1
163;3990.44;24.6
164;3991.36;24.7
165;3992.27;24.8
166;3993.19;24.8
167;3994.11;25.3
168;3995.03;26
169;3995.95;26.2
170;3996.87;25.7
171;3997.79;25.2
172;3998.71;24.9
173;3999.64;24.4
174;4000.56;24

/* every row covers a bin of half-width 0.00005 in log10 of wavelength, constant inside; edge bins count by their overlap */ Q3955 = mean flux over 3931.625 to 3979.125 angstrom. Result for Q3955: 18.3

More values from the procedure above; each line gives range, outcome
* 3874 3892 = 21.1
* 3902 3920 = 23.9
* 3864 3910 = 22.2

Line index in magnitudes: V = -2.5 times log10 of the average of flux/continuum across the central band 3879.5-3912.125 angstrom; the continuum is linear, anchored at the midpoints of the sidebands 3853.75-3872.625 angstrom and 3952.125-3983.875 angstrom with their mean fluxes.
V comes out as 0.08 mag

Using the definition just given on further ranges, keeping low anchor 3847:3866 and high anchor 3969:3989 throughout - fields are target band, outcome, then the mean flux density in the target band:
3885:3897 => 0.235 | 18.3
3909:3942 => 0.058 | 20.2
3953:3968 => -0.124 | 22.2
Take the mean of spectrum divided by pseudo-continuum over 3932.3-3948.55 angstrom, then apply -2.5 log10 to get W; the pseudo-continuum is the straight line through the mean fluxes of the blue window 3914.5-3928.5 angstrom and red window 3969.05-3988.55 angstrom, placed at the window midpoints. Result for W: 0.34 mag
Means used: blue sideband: 24.3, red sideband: 18.9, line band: 16.3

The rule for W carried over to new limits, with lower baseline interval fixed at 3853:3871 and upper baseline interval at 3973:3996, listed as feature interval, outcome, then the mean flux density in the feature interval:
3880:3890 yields 0.138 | 21.2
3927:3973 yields 0.241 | 18.6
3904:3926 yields -0.014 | 24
